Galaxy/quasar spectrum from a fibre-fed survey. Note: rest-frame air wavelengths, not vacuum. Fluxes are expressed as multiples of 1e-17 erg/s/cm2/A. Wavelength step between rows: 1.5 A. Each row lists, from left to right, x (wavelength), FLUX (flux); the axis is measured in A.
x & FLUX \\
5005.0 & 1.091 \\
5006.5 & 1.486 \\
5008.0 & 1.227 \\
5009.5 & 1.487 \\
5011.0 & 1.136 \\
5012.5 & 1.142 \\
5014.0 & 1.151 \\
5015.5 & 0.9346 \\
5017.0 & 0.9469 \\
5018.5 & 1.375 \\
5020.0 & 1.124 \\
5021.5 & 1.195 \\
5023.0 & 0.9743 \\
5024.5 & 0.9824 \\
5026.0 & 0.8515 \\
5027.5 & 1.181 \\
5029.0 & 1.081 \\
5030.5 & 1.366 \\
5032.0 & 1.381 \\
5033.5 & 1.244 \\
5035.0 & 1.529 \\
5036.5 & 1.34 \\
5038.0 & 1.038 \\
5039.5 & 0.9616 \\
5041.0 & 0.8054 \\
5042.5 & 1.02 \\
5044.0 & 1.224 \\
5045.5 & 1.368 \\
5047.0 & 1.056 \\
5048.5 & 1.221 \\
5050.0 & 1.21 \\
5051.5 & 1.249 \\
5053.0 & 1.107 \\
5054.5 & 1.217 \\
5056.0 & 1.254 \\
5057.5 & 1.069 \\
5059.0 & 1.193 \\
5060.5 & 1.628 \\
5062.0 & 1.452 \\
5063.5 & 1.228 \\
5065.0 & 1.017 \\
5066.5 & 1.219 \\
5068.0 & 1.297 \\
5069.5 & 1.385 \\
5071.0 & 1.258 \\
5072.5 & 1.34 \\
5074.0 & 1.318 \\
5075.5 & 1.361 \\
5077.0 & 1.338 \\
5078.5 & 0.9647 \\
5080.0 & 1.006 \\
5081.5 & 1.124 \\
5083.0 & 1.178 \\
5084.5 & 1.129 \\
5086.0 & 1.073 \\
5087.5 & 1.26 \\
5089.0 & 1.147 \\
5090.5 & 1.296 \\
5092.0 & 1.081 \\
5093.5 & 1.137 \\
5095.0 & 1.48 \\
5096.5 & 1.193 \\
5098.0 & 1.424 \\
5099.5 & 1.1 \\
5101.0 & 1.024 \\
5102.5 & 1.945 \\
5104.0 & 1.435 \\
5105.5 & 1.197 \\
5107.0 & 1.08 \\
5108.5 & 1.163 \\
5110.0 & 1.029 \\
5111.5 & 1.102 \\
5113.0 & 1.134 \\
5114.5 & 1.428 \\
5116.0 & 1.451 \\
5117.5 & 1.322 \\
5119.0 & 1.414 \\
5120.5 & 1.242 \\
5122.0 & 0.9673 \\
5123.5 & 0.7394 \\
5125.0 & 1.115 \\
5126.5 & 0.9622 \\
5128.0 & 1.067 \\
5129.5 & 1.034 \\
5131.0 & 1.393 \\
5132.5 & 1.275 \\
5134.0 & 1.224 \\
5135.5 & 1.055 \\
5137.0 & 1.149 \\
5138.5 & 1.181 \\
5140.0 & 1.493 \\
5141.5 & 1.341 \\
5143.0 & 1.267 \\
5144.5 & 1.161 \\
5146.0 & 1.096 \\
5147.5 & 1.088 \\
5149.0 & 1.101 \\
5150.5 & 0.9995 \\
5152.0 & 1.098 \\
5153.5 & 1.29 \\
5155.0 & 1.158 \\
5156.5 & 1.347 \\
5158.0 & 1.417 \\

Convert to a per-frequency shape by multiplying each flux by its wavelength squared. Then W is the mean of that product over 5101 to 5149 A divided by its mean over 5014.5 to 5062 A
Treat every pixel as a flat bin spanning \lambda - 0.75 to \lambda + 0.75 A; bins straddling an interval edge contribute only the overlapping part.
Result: 1.1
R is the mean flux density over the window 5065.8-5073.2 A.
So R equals 1.3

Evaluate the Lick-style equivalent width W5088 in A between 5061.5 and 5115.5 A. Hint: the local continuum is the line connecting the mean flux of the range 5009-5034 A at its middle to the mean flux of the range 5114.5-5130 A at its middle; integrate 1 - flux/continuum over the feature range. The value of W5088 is -4.0 A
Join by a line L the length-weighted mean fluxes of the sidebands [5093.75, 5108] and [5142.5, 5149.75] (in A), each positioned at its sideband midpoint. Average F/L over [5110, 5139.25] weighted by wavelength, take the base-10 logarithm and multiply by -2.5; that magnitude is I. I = 0.05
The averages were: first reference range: 1.31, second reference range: 1.14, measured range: 1.17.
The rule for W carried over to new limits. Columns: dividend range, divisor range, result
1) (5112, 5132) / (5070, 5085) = 0.99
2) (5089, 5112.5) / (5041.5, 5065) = 1.04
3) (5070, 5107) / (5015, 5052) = 1.10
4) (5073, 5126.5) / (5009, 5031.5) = 1.11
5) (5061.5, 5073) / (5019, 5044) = 1.13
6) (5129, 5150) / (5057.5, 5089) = 1.00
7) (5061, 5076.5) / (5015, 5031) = 1.21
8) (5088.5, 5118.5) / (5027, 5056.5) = 1.08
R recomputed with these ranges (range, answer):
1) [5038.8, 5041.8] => 0.884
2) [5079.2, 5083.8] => 1.1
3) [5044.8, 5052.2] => 1.22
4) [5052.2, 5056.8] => 1.19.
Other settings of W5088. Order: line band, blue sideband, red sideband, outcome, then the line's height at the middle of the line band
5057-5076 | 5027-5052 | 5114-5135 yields -1.6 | 1.19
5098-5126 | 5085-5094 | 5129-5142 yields -0.4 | 1.2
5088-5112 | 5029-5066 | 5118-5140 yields -1.5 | 1.17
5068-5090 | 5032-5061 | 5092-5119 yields 0.5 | 1.24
